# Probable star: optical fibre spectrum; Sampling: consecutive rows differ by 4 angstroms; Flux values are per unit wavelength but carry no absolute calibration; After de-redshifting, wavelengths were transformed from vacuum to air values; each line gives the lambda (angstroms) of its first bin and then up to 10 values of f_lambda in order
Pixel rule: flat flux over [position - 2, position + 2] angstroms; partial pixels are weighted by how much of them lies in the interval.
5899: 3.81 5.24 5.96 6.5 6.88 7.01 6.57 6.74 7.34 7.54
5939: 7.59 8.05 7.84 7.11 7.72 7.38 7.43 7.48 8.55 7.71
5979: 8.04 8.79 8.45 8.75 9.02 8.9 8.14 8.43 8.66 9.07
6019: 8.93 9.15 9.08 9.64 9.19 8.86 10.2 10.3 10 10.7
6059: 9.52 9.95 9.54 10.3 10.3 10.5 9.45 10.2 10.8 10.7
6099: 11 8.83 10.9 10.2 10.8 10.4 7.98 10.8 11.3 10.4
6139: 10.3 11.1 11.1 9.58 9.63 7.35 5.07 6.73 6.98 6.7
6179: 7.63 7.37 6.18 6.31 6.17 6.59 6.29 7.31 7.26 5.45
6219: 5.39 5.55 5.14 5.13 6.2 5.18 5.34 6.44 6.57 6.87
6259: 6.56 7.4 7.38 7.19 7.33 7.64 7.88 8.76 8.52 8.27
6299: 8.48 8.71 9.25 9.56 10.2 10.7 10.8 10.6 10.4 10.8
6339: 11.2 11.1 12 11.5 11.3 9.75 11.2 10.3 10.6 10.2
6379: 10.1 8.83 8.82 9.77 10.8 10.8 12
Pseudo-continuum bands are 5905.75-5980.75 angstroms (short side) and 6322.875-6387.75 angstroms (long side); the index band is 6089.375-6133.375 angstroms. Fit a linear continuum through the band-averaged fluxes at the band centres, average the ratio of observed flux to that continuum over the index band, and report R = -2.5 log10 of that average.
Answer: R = -0.191 mag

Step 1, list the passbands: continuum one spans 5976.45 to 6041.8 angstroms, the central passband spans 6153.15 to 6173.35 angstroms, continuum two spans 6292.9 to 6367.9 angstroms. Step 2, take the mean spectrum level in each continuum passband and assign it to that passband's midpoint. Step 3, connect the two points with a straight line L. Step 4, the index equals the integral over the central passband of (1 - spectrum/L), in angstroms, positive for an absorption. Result 5.1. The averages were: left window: 8.83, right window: 10.3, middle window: 7.13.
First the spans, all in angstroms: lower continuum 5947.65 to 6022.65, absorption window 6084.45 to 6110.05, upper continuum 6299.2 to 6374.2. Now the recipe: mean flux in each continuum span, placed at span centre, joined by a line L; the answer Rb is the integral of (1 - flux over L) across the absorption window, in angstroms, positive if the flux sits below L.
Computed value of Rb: -3.99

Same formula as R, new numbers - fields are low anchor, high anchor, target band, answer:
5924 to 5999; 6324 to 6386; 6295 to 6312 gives 0.158 mag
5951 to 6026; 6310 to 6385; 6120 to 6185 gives 0.069 mag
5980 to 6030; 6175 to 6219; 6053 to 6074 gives -0.228 mag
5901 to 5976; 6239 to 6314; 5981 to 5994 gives -0.197 mag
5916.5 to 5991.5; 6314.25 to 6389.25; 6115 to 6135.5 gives -0.149 mag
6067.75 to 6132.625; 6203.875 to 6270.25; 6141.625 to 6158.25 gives -0.149 mag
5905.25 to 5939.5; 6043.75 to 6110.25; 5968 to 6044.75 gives -0.015 mag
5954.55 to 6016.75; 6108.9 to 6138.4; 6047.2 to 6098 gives -0.071 mag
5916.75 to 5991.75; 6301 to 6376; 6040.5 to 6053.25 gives -0.208 mag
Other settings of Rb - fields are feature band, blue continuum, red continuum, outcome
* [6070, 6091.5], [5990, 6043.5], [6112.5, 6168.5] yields -2.27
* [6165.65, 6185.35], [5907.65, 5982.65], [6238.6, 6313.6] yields 1.25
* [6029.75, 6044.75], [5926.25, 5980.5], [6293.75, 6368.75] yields -2.23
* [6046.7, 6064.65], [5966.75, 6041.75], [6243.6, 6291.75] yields -3.48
